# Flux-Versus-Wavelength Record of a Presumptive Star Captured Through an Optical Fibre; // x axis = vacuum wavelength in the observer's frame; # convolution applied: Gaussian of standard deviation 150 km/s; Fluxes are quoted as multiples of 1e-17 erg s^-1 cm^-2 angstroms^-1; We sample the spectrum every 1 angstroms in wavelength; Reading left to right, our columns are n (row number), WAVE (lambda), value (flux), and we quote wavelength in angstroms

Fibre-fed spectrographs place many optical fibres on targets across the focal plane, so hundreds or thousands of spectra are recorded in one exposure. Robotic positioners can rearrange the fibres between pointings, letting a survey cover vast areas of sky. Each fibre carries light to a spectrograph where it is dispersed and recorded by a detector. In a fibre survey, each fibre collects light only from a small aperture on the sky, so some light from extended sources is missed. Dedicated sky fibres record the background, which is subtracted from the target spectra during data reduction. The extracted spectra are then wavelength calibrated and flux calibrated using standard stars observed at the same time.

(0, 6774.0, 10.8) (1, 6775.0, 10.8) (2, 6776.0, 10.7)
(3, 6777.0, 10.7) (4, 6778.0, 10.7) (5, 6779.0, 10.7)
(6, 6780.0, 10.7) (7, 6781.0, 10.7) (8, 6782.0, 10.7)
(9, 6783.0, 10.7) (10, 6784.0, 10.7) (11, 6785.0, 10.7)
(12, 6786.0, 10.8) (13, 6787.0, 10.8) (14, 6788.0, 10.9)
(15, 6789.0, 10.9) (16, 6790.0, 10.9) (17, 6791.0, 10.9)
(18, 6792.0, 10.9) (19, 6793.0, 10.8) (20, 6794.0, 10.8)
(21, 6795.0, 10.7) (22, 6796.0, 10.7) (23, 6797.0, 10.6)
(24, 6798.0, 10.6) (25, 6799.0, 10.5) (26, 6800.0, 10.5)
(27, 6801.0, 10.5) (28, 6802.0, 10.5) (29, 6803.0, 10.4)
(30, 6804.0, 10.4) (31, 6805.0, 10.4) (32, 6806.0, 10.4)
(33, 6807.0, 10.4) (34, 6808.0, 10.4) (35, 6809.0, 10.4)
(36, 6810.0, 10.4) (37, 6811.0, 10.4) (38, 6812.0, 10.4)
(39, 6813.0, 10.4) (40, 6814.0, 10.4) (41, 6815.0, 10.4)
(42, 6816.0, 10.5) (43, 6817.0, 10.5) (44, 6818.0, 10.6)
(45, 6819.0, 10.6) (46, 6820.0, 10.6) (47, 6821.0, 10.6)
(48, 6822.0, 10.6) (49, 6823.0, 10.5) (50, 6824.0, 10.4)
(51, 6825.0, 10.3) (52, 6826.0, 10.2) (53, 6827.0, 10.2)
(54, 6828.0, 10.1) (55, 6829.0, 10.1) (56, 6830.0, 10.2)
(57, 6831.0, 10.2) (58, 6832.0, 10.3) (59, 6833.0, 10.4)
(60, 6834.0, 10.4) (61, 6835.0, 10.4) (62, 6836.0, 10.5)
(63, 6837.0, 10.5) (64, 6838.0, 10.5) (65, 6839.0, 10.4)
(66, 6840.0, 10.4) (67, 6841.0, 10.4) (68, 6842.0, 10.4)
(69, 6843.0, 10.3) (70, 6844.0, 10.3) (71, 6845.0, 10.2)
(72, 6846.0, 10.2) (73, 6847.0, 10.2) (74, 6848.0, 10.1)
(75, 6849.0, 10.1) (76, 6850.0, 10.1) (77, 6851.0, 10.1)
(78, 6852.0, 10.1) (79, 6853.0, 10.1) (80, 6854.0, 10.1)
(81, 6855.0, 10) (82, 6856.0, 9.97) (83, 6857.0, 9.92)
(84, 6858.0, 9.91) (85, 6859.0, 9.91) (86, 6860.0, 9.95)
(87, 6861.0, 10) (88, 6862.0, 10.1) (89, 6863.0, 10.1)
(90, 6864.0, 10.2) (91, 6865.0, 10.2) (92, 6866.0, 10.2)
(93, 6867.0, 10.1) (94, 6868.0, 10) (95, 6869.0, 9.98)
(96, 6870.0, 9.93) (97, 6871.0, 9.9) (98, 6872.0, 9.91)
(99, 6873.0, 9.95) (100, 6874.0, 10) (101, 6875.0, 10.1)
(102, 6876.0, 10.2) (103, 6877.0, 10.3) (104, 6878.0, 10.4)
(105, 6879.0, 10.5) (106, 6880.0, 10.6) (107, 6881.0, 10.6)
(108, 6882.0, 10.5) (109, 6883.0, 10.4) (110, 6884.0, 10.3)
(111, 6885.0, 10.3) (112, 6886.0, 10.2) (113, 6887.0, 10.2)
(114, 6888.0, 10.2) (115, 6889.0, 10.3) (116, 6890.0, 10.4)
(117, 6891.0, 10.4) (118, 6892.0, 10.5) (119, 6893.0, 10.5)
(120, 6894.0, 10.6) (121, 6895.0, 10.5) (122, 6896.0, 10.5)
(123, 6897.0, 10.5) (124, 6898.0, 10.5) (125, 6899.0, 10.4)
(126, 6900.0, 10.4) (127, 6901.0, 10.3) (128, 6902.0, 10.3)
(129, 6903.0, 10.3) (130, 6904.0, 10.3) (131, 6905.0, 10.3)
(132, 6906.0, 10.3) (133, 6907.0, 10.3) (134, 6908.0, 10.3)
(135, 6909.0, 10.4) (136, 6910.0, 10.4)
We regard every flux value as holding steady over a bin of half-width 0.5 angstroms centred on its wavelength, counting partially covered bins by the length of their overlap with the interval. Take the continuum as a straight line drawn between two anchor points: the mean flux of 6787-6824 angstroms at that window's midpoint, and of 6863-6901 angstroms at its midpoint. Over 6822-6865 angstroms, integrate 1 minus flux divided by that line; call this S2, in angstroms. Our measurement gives 0.9 angstroms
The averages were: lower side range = 10.6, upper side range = 10.3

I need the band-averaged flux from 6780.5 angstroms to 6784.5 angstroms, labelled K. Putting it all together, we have 10.7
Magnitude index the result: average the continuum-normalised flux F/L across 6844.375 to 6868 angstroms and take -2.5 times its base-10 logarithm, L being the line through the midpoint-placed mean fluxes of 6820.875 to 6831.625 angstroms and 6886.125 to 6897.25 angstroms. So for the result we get 0.03 mag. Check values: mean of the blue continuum 10.3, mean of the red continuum 10.4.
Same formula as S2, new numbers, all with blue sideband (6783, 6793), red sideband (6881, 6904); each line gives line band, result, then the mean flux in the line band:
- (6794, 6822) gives 0.64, 10.5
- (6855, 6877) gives 0.98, 10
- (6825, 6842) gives 0.49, 10.3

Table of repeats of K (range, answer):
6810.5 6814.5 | 10.4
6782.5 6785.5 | 10.7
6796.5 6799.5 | 10.6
